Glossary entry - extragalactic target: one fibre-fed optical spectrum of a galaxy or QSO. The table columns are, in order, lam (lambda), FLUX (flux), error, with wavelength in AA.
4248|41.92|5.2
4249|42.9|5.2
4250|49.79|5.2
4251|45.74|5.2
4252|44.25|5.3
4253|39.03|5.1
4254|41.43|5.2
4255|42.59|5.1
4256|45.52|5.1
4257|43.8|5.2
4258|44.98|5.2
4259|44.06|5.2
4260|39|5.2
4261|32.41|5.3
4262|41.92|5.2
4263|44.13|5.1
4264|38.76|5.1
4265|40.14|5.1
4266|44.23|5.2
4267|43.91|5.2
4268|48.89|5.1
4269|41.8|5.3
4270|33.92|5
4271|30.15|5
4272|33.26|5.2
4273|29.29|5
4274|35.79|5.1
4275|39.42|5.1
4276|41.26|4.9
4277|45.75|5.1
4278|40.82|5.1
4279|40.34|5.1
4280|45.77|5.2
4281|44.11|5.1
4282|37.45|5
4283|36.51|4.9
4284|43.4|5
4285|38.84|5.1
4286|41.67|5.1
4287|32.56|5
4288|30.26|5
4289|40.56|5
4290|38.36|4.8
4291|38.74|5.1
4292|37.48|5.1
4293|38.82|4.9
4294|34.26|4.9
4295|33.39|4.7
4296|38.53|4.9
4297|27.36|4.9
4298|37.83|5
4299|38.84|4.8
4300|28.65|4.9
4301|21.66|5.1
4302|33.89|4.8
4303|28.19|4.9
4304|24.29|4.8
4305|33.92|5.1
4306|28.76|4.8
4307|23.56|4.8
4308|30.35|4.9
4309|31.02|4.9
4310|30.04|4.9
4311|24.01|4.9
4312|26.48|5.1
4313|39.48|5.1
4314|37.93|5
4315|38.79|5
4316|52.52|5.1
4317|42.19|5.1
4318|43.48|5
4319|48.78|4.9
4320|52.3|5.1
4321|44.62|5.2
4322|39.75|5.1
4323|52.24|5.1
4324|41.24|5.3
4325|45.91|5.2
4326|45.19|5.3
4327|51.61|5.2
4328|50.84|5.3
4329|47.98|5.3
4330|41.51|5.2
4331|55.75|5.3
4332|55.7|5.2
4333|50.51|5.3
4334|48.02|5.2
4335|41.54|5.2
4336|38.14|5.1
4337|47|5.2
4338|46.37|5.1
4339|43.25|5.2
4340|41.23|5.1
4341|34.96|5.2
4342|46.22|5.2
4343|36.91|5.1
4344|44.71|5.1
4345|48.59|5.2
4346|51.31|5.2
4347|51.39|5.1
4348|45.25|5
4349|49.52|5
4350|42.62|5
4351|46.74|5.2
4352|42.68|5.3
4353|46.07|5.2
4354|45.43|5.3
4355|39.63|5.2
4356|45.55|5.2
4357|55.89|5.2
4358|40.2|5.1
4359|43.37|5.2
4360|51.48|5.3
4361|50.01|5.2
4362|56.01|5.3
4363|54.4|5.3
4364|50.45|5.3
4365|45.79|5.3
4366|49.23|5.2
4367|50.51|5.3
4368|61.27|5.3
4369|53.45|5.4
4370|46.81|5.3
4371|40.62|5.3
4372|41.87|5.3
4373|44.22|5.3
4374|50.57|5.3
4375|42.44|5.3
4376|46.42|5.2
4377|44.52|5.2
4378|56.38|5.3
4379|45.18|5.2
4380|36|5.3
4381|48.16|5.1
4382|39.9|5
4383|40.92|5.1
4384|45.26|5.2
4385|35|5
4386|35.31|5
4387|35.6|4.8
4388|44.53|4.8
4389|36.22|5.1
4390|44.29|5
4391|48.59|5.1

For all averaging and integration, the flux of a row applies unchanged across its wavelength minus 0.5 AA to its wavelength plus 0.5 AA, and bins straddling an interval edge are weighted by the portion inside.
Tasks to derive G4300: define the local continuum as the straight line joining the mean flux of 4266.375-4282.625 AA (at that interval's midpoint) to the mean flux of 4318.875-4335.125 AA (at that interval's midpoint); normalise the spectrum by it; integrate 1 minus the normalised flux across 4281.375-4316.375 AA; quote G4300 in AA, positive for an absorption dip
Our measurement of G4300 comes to 7.3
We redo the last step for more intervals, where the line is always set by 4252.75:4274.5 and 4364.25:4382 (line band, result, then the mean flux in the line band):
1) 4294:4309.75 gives 4.3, 30.8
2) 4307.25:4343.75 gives 1.1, 42.8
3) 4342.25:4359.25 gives 0.0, 45.7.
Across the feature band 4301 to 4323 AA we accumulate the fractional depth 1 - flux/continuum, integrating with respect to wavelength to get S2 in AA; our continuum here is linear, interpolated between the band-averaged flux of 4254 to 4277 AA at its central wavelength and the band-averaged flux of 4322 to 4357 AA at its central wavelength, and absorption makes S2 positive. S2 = 4.0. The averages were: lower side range 40.1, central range 36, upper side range 46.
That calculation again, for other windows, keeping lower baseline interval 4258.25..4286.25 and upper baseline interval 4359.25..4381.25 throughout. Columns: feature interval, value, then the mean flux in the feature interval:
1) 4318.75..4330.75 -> -0.7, 47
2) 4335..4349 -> 0.5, 44.3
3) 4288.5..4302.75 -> 2.4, 34.8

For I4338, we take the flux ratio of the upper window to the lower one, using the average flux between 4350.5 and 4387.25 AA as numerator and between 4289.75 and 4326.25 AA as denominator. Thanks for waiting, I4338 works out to 1.3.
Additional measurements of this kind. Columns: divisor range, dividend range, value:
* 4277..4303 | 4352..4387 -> 1.26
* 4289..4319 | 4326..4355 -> 1.34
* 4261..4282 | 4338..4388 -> 1.14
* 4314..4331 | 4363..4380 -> 1.04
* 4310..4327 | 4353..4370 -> 1.17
